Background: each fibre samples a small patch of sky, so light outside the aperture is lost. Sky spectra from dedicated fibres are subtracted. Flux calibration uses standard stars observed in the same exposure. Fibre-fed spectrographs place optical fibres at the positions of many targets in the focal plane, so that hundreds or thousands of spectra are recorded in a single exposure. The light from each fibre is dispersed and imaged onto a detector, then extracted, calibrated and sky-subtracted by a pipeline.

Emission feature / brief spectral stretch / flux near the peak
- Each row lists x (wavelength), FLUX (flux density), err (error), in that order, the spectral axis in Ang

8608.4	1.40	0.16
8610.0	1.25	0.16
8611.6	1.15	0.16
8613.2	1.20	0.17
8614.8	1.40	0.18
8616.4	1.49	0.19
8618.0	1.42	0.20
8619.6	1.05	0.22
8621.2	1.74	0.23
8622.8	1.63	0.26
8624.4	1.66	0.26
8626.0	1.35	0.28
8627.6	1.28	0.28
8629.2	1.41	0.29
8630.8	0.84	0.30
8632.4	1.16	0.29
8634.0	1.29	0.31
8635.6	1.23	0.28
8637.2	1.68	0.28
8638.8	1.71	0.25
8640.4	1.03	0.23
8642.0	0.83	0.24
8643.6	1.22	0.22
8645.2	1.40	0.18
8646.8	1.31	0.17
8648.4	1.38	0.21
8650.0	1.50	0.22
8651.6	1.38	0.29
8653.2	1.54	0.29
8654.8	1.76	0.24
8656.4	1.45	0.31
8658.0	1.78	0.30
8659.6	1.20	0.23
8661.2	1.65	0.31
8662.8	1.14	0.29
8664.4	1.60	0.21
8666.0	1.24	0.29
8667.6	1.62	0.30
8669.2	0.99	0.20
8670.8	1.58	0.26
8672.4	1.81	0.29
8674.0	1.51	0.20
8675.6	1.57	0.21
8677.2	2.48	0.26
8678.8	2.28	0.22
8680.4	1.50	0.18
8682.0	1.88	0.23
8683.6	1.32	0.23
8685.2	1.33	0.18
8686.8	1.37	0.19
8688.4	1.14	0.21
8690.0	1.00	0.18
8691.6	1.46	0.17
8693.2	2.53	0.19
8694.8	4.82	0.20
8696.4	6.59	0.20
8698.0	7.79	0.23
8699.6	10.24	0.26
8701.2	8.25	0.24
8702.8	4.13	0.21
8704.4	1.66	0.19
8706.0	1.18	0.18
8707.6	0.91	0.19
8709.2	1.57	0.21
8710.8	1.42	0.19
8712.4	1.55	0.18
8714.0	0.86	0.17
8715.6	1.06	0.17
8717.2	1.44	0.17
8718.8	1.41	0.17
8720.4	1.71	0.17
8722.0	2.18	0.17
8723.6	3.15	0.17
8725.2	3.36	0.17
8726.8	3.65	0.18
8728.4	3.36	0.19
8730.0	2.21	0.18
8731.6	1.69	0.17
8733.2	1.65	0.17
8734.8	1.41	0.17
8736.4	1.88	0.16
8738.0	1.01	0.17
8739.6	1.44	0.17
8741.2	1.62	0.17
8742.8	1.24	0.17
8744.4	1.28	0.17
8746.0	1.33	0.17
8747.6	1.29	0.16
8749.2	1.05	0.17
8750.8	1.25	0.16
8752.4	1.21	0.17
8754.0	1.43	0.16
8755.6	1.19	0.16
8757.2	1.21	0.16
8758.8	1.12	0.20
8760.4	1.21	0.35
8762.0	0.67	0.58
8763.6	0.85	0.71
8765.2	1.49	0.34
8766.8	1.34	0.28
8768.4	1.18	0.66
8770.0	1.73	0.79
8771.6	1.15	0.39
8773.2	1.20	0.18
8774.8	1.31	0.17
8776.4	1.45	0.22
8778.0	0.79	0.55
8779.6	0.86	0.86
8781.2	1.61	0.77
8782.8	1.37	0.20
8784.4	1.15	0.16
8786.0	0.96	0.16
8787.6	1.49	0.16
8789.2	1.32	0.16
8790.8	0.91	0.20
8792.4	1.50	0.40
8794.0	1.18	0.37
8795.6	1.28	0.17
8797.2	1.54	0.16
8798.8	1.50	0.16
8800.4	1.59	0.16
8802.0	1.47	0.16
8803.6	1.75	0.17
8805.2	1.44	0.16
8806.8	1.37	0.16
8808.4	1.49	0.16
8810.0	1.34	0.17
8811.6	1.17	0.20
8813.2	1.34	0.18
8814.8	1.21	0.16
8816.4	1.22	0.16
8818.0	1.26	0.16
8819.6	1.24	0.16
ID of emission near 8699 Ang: H-alpha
